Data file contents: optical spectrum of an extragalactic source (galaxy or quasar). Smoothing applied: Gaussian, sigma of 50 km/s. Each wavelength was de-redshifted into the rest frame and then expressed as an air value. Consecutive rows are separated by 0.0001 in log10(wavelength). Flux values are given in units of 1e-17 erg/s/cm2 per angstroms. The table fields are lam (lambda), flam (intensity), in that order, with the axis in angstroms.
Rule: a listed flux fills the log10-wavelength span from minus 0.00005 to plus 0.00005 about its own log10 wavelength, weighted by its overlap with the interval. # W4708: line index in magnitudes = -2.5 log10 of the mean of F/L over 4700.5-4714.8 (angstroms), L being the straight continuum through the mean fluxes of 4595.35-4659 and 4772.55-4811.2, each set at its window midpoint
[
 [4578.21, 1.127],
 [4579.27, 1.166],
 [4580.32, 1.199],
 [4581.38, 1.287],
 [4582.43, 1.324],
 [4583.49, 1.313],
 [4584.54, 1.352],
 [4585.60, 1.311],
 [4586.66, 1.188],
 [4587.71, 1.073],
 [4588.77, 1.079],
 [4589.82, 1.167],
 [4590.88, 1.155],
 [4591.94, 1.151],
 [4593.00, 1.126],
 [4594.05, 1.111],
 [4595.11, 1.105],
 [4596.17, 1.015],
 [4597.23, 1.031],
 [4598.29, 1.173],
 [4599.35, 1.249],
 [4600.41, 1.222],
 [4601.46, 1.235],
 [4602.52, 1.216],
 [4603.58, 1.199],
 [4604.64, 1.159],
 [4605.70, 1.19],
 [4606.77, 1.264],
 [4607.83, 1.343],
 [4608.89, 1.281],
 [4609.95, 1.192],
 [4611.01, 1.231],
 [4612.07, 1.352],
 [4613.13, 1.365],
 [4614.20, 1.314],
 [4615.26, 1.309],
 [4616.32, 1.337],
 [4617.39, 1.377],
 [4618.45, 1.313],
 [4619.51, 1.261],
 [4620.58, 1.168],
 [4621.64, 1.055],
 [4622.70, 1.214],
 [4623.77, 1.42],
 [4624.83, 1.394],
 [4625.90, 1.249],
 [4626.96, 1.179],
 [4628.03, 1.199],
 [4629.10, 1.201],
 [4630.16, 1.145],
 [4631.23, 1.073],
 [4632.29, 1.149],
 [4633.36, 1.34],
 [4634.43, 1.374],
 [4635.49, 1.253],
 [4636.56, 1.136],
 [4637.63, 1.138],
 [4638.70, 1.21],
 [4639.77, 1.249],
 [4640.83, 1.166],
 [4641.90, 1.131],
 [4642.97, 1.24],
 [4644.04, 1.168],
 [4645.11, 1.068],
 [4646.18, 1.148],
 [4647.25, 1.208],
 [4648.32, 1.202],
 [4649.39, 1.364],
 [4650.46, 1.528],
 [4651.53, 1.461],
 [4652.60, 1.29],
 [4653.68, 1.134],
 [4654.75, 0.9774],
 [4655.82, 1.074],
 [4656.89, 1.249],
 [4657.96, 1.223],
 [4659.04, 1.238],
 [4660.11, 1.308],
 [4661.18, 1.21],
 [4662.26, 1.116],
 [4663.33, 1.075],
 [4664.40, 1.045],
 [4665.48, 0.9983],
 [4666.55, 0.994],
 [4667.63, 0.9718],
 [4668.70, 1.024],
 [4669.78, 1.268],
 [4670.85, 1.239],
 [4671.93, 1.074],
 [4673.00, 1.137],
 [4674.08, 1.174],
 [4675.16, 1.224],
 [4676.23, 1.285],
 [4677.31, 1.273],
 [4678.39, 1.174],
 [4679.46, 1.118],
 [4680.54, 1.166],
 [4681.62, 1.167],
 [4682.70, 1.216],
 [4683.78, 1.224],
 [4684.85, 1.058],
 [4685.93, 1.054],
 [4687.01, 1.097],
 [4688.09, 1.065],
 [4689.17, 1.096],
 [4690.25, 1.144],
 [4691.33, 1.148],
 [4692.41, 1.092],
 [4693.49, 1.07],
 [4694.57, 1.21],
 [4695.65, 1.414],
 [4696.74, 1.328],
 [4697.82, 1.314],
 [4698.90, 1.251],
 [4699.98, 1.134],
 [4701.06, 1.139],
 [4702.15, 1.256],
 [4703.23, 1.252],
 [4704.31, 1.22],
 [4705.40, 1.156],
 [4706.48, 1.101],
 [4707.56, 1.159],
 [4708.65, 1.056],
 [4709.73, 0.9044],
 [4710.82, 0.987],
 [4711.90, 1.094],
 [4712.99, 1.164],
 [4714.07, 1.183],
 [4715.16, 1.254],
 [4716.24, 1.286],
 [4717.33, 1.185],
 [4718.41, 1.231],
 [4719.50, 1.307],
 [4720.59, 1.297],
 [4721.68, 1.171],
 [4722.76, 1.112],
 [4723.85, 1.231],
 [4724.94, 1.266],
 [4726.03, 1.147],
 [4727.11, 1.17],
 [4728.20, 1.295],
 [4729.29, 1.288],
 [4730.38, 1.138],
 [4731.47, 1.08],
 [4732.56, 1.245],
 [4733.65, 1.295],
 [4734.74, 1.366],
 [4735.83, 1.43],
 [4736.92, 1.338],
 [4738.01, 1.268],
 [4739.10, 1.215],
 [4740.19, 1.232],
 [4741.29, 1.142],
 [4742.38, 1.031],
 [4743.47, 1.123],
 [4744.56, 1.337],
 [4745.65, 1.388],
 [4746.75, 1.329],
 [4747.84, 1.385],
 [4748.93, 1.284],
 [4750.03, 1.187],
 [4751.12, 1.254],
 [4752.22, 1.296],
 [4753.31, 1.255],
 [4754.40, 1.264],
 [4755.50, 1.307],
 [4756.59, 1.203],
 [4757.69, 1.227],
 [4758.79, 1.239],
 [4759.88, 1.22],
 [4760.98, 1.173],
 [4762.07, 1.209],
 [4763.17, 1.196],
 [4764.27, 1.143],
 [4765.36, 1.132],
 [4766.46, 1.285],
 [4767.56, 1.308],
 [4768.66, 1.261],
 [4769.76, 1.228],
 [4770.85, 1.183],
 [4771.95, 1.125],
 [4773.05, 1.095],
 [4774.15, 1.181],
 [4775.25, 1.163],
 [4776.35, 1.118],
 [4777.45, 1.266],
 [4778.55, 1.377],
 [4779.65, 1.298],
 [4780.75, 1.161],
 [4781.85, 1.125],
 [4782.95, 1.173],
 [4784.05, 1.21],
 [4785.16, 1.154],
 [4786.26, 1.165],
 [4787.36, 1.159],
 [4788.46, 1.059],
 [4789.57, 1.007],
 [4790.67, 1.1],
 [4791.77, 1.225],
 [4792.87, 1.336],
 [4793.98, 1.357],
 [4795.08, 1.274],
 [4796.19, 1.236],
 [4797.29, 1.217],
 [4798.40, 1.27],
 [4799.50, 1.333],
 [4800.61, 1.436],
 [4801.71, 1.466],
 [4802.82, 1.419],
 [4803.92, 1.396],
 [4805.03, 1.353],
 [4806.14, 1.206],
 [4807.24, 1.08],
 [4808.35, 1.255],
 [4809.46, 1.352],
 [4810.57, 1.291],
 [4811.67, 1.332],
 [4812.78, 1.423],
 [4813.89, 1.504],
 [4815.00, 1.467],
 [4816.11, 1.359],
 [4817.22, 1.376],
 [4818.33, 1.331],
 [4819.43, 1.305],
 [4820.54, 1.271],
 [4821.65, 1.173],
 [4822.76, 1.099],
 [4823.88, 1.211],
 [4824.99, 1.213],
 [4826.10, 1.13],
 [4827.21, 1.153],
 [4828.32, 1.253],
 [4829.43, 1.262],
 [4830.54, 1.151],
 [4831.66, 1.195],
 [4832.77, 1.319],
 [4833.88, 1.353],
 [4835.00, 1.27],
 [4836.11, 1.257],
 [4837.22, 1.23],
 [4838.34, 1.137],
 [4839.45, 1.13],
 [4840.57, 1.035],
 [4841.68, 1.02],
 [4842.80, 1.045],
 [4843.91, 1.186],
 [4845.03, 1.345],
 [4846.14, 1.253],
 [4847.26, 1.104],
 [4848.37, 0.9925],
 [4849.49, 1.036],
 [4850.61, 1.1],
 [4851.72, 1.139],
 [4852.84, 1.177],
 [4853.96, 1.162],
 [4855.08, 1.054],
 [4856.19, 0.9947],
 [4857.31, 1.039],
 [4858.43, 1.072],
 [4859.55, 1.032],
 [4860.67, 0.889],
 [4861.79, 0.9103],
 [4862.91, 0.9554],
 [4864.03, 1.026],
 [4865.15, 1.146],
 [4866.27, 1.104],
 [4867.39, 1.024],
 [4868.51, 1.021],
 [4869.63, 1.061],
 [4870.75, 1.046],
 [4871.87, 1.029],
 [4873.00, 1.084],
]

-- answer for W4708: 0.09 mag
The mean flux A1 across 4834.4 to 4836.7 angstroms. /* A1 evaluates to 1.26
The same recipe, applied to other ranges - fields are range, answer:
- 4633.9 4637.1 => 1.26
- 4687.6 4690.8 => 1.1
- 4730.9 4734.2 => 1.21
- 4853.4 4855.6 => 1.11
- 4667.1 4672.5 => 1.12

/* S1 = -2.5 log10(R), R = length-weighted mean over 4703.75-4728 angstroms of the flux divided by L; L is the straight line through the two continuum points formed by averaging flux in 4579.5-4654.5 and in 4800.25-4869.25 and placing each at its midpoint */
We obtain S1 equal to 0.04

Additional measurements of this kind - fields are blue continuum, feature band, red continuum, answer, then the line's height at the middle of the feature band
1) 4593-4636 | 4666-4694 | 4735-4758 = 0.10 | 1.25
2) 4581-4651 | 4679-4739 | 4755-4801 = 0.02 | 1.22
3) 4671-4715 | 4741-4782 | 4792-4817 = 0.04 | 1.27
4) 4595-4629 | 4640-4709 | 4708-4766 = 0.05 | 1.23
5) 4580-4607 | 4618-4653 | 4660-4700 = -0.06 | 1.17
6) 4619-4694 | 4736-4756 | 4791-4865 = -0.06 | 1.2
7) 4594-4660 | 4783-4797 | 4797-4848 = 0.06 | 1.25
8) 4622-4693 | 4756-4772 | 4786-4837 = 0.03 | 1.24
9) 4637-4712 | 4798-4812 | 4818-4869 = -0.16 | 1.14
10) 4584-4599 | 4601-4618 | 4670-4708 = -0.11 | 1.15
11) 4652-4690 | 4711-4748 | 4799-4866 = -0.06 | 1.17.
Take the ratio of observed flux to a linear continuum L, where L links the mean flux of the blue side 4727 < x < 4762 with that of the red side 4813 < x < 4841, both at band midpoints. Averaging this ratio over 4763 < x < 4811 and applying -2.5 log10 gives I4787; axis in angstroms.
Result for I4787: 0.02 mag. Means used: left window 1.25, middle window 1.23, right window 1.25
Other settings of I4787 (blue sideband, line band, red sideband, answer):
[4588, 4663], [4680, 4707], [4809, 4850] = 0.04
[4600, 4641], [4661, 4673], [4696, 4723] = 0.11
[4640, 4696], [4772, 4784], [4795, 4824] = 0.08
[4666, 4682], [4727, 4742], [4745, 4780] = -0.03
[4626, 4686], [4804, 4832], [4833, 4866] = -0.14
